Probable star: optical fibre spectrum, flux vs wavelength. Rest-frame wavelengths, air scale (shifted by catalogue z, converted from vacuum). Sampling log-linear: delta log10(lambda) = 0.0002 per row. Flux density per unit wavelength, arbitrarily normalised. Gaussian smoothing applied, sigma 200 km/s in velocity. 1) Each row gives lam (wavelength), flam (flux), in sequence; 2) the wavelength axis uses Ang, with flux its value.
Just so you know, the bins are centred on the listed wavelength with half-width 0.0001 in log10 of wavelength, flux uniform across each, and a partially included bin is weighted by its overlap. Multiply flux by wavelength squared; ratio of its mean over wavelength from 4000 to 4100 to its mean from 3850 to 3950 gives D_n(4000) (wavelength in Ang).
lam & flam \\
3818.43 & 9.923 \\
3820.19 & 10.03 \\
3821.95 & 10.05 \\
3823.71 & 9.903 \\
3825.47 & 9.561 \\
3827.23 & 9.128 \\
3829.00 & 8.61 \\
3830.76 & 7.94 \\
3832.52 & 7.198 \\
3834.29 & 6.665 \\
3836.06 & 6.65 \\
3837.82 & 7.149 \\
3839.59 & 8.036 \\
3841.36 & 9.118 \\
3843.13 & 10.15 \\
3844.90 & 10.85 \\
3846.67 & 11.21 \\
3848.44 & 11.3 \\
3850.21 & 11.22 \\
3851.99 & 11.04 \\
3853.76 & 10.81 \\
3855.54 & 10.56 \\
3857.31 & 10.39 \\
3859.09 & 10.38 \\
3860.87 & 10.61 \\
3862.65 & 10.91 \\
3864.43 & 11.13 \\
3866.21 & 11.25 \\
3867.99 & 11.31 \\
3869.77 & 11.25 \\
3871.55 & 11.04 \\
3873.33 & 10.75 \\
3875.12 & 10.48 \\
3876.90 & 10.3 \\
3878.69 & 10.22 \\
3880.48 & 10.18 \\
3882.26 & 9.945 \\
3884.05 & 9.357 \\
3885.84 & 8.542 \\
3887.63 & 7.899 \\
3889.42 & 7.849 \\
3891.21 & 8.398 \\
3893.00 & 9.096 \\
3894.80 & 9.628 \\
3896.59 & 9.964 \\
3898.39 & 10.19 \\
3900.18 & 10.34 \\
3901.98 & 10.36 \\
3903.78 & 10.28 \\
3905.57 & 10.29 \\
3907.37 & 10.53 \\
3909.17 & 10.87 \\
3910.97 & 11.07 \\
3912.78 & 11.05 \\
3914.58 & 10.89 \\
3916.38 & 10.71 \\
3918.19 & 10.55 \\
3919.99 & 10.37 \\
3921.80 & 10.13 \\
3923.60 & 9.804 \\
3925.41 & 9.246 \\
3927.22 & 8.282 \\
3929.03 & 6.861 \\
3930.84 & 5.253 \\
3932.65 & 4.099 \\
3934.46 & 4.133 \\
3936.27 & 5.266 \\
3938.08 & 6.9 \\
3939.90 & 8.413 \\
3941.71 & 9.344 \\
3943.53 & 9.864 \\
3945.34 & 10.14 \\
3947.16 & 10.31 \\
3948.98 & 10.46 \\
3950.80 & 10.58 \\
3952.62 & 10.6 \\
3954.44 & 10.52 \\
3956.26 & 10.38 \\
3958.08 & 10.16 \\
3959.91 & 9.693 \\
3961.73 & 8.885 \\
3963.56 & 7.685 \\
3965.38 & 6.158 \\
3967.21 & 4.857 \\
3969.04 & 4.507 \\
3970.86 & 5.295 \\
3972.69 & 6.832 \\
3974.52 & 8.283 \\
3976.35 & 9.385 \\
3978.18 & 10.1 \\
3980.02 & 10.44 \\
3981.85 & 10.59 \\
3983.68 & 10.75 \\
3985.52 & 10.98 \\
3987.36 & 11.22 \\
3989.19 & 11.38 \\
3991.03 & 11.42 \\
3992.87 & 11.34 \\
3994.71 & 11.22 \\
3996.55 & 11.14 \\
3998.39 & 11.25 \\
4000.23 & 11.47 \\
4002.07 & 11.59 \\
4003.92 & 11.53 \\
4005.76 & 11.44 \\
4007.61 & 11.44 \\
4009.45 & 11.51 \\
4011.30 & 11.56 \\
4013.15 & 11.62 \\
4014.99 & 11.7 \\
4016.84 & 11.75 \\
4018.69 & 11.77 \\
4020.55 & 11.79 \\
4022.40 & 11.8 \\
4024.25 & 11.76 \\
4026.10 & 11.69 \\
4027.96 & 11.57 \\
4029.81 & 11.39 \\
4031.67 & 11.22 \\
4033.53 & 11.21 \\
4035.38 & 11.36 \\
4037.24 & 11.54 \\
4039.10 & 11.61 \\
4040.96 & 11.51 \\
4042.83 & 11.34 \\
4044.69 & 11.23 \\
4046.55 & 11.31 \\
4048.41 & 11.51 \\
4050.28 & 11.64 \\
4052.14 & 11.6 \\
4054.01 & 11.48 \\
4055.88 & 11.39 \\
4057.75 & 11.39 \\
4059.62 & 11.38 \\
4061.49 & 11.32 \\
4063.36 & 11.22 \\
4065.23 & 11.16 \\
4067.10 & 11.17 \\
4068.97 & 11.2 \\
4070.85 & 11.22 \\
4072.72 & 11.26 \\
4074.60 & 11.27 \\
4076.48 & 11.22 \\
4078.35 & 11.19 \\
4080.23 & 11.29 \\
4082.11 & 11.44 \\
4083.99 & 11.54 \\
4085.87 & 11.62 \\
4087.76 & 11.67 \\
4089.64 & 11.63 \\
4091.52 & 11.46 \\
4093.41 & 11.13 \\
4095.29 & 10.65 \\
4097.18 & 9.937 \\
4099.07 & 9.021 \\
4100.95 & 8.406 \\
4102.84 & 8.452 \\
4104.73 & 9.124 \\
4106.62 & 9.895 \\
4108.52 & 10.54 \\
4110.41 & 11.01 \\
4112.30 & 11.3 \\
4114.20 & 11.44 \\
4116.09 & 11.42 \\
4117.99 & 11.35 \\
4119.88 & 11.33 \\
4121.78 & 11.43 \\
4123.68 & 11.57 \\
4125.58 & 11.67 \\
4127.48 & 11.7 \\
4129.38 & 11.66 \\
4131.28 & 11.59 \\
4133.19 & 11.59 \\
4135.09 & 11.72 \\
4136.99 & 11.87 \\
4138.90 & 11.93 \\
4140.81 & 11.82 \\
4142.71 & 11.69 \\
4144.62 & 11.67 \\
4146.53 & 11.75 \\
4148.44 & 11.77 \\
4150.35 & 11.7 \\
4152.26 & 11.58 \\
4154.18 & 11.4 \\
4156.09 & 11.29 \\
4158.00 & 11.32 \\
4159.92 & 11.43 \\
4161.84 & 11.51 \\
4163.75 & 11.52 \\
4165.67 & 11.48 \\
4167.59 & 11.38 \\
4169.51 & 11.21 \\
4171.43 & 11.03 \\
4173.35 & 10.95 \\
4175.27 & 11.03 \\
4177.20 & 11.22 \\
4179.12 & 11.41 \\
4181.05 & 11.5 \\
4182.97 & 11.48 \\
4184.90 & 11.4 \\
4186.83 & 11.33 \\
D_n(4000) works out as 1.27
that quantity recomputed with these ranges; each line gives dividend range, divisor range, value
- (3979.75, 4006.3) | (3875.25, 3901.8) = 1.25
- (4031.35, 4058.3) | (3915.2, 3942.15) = 1.52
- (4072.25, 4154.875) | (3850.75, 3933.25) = 1.26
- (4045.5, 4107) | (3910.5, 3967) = 1.32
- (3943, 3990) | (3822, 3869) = 1.01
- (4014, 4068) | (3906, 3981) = 1.38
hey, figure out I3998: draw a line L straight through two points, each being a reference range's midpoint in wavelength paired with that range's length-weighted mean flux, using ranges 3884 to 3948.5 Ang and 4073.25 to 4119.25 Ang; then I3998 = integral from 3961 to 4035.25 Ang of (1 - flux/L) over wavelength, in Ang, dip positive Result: -3.8 Ang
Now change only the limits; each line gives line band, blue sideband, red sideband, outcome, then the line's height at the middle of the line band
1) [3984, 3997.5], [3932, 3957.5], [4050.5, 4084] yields -2.13 Ang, 9.69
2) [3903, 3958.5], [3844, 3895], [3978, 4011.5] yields 7.57 Ang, 10.7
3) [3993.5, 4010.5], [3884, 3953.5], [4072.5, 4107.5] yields -2.61 Ang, 9.88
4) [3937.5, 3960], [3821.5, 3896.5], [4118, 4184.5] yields 0.93 Ang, 10.3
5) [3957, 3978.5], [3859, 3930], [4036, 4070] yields 6.16 Ang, 10.7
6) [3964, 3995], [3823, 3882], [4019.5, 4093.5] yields 5.21 Ang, 10.9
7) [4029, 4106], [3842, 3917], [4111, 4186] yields 0.54 Ang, 11.1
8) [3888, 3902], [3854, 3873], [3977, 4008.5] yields 2.01 Ang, 10.9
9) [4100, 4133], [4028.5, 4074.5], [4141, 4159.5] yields 1.93 Ang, 11.5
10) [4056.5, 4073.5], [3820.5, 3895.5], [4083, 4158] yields -0.66 Ang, 10.8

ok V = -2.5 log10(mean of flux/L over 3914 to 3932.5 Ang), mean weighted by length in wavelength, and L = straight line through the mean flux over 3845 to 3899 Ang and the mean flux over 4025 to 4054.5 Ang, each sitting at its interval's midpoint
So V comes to 0.18 mag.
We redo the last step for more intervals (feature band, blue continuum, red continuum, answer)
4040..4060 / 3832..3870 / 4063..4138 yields -0.060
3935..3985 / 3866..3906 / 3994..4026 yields 0.240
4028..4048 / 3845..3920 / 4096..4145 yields -0.063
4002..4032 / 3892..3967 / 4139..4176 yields -0.154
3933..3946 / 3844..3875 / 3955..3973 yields 0.104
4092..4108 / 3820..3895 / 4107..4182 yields 0.159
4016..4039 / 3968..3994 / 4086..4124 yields -0.169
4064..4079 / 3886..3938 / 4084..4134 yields -0.069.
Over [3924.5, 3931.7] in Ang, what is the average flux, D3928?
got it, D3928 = 7.42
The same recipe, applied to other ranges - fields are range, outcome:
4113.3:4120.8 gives 11.4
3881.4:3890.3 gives 8.71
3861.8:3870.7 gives 11.2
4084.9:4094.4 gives 11.5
